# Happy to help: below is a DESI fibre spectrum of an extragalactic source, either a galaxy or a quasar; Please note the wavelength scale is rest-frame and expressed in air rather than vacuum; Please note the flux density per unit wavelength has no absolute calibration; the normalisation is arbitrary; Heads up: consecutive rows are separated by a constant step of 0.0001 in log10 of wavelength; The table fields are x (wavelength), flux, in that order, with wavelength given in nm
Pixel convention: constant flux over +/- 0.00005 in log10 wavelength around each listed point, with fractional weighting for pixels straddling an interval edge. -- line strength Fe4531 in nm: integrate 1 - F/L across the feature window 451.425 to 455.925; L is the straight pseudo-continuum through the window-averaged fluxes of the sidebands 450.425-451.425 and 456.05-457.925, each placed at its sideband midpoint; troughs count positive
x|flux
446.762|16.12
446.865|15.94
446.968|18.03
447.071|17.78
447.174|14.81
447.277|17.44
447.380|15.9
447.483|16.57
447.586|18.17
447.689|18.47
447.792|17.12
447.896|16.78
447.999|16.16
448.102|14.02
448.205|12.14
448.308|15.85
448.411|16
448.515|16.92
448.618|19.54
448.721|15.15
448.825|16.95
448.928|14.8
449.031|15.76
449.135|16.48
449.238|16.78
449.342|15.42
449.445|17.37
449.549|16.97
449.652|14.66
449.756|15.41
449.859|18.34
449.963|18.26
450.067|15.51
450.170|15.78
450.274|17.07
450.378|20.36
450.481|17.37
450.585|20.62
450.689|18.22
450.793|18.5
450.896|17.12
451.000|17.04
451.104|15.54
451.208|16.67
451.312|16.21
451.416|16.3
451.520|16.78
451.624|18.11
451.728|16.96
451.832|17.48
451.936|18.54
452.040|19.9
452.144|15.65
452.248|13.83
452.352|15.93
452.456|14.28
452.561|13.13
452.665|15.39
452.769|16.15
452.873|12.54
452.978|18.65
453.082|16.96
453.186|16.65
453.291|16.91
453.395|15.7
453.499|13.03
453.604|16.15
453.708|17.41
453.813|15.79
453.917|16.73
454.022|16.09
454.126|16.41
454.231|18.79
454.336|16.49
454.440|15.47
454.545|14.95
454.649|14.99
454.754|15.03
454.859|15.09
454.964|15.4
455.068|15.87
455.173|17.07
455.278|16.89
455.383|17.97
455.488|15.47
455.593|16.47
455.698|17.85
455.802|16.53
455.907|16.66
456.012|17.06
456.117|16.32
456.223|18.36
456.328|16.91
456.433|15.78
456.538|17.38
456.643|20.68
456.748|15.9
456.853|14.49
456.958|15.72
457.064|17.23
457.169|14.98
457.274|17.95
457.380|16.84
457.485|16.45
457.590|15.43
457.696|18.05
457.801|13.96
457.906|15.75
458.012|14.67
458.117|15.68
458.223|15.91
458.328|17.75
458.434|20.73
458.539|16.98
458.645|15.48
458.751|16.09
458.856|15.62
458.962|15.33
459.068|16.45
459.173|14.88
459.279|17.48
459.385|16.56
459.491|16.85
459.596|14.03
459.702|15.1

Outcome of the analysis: 0.21 nm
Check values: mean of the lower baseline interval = 17.4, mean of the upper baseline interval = 16.6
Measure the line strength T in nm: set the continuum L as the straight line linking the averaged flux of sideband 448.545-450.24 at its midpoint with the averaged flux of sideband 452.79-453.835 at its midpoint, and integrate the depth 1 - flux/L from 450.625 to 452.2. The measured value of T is -0.10 nm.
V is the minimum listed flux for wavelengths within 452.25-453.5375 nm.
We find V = 12.54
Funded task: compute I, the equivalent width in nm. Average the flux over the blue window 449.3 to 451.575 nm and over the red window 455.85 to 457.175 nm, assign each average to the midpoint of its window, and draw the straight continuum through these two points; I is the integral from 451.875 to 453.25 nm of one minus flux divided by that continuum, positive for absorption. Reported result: 0.08 nm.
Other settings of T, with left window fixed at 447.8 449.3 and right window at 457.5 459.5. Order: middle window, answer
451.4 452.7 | -0.02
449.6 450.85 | -0.12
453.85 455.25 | 0.01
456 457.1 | -0.04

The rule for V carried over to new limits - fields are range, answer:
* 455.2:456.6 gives 15.47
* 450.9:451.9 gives 15.54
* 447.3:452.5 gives 12.14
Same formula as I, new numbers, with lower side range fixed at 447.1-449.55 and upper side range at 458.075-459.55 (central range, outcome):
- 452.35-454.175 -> 0.07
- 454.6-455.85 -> 0.02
